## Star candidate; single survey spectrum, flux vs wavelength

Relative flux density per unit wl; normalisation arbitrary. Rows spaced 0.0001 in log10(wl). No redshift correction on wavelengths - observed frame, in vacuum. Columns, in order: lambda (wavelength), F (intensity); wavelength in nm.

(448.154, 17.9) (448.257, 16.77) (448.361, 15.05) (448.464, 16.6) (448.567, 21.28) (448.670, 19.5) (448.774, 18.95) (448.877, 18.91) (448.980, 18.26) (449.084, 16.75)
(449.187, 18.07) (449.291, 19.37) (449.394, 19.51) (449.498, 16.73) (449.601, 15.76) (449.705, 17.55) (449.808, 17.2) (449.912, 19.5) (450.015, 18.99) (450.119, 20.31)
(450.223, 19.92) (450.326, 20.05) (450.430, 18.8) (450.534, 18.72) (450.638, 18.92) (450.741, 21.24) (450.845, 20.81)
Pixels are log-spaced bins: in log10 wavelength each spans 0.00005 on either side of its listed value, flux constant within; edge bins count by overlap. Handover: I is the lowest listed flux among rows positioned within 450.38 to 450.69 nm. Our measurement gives 18.72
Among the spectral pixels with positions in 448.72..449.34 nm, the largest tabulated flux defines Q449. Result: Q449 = 19.37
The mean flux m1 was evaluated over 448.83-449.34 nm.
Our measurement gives 18.2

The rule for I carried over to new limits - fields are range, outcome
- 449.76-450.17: 17.2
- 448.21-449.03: 15.05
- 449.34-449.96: 15.76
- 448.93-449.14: 16.75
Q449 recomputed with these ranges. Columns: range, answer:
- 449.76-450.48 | 20.31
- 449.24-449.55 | 19.51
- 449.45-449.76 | 17.55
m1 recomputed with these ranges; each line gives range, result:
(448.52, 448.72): 20.4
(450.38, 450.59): 18.7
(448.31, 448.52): 16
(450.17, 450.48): 19.6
